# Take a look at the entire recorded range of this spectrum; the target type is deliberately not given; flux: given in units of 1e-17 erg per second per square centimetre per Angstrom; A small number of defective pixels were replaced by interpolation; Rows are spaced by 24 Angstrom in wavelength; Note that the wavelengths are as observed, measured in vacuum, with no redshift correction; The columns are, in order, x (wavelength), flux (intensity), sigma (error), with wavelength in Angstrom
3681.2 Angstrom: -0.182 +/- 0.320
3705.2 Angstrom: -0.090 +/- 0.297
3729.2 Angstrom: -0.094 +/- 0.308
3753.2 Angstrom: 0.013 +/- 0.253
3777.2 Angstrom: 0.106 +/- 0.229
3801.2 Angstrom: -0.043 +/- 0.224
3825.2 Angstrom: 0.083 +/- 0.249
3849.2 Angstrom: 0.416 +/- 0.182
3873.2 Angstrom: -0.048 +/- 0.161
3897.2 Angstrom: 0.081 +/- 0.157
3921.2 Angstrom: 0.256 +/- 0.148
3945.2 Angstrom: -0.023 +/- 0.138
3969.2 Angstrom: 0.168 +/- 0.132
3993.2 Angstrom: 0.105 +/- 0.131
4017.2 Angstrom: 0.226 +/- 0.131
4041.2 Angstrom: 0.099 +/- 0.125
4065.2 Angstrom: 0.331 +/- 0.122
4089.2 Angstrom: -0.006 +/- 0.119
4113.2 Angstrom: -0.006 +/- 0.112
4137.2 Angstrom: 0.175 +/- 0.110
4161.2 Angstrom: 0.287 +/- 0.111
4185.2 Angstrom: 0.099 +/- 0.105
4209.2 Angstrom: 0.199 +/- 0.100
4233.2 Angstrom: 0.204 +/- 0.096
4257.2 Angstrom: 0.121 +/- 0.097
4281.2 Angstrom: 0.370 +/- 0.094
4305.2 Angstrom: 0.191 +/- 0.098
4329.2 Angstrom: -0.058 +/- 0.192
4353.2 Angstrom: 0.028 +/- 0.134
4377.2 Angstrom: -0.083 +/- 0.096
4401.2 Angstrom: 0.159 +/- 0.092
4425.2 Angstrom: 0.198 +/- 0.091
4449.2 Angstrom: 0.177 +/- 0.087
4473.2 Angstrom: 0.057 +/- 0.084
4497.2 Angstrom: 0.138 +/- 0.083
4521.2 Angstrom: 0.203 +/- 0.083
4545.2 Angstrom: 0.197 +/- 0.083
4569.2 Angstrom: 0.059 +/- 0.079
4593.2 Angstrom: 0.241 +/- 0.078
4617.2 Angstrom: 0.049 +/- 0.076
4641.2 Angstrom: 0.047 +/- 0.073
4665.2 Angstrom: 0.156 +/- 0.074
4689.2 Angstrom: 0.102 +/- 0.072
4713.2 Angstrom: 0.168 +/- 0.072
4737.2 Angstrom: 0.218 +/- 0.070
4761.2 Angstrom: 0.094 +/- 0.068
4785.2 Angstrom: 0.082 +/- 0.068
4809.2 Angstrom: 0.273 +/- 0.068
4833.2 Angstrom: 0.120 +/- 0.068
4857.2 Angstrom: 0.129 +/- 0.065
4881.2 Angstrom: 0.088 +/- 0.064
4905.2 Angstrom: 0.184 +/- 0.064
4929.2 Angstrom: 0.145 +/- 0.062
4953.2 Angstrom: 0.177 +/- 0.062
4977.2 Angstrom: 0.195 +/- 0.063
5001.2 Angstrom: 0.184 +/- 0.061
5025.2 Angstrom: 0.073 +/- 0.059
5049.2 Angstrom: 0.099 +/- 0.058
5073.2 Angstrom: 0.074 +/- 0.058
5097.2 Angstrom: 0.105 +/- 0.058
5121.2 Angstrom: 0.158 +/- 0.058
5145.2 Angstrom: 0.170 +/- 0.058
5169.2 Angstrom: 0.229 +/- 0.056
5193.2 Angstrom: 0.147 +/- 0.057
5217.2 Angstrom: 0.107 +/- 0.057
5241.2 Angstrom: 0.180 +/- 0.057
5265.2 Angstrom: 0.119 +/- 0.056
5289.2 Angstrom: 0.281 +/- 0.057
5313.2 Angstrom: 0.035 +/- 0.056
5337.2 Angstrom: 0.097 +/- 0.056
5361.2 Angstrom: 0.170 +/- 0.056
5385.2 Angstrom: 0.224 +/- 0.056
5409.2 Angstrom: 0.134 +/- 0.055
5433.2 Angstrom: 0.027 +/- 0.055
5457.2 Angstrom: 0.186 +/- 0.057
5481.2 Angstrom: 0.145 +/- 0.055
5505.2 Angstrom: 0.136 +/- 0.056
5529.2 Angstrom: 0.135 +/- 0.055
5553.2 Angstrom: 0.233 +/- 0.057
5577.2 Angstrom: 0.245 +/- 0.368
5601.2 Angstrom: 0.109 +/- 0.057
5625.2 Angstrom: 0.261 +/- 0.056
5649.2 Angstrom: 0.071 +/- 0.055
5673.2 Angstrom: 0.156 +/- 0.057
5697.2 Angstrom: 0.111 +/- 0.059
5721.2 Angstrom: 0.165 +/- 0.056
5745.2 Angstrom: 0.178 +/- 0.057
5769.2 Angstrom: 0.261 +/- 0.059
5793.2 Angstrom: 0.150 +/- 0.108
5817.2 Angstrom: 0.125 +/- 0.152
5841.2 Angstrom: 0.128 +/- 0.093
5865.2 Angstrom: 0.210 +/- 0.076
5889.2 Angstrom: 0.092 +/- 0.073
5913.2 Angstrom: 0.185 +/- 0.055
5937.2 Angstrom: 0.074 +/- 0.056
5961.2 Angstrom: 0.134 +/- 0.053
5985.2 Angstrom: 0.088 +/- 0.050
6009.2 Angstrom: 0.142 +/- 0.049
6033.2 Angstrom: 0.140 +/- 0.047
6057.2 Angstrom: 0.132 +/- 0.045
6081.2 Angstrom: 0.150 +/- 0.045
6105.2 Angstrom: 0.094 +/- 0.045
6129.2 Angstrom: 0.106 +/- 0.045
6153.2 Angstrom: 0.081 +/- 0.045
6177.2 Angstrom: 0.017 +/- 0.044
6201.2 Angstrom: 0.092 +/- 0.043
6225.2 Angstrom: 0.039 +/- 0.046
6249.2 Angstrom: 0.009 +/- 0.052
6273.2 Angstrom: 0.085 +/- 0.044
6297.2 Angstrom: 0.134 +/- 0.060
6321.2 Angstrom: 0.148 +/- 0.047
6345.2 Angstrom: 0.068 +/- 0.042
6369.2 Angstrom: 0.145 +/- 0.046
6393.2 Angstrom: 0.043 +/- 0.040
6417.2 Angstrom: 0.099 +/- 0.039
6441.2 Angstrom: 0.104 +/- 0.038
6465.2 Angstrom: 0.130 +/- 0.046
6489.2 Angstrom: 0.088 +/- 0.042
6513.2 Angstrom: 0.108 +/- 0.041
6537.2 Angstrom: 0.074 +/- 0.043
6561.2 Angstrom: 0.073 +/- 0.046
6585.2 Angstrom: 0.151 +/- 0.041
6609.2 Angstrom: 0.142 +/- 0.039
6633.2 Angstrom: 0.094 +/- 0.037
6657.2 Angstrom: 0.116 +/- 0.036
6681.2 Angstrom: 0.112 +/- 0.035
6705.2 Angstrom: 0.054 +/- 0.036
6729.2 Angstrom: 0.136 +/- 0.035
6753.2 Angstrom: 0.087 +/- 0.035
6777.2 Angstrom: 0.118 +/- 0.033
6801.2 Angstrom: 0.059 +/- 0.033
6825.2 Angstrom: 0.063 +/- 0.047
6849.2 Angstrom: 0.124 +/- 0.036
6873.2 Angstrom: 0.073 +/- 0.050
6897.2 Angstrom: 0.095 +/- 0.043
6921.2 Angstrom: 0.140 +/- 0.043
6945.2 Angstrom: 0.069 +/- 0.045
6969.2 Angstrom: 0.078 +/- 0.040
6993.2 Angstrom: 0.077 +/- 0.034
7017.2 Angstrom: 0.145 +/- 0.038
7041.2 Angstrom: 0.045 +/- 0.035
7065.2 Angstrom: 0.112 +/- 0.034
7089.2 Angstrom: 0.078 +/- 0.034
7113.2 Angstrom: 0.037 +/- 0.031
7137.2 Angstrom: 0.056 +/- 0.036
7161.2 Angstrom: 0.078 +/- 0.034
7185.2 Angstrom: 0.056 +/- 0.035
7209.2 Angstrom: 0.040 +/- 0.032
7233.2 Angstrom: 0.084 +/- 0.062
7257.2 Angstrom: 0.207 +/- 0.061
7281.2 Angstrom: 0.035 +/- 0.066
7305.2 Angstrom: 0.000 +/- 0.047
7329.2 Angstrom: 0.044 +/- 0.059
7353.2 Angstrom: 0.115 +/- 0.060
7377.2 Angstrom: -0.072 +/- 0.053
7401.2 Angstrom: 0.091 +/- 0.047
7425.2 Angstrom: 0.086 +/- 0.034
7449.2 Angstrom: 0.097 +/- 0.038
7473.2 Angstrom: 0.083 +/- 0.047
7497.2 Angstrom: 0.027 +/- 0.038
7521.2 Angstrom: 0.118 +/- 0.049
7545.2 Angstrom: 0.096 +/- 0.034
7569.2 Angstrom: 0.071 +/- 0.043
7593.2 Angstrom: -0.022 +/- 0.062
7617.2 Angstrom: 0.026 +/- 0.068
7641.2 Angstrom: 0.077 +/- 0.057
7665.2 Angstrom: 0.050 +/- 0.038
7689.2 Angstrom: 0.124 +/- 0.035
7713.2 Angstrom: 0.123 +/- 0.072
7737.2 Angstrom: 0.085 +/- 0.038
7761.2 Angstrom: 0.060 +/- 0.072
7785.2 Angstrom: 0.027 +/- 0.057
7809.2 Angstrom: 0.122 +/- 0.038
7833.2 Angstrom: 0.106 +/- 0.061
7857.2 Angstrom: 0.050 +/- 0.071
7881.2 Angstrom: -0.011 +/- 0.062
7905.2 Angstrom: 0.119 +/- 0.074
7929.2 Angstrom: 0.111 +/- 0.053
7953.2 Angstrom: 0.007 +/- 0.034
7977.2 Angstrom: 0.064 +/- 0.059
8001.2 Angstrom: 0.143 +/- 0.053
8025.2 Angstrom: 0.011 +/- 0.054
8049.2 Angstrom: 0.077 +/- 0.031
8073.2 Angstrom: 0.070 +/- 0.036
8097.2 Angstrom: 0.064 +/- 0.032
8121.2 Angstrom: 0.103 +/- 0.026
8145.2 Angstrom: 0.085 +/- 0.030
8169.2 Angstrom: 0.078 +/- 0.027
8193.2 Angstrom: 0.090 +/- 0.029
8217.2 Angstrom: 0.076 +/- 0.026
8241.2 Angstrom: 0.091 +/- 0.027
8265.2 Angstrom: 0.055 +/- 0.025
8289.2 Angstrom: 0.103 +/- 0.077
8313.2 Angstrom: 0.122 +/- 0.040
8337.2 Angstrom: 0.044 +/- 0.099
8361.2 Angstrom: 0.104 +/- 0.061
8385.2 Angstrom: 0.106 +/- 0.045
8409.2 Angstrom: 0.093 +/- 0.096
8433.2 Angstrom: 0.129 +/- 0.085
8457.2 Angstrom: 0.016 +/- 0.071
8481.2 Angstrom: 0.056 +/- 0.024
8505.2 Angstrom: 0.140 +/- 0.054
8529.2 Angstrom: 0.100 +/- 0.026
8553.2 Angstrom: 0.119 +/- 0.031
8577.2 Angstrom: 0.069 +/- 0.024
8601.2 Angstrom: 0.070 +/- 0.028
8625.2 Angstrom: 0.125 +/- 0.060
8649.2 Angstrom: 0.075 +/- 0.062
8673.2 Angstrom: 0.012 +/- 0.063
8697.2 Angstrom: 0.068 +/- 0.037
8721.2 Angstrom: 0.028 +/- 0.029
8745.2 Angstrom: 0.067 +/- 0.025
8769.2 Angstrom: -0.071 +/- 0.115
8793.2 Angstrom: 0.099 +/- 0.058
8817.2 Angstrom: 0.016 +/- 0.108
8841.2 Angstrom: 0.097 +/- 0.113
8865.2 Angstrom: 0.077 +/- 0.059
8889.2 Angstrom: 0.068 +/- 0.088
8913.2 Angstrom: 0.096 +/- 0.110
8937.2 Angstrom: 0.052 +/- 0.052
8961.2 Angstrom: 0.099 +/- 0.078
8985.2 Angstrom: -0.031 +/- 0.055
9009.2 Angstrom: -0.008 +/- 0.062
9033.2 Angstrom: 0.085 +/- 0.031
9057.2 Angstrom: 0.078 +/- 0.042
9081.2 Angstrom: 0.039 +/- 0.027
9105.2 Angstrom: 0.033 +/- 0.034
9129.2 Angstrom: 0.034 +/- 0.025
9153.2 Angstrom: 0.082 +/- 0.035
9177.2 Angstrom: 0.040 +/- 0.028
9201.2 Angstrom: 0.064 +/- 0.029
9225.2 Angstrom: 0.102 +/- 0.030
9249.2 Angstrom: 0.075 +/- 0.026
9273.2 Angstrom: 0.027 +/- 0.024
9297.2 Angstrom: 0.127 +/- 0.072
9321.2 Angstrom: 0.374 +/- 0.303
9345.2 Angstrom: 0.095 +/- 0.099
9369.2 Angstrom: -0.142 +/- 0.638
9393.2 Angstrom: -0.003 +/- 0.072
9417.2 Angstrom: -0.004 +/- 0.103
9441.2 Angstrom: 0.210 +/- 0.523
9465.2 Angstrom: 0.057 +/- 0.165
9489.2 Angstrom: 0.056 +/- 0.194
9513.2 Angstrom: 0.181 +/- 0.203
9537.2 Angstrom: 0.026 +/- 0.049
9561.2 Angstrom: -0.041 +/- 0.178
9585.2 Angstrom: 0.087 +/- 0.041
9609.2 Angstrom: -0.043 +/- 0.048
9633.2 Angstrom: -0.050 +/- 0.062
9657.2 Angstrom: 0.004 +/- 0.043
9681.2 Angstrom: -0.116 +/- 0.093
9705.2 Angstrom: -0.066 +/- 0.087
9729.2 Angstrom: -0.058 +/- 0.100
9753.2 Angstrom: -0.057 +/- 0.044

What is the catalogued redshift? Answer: 1.52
